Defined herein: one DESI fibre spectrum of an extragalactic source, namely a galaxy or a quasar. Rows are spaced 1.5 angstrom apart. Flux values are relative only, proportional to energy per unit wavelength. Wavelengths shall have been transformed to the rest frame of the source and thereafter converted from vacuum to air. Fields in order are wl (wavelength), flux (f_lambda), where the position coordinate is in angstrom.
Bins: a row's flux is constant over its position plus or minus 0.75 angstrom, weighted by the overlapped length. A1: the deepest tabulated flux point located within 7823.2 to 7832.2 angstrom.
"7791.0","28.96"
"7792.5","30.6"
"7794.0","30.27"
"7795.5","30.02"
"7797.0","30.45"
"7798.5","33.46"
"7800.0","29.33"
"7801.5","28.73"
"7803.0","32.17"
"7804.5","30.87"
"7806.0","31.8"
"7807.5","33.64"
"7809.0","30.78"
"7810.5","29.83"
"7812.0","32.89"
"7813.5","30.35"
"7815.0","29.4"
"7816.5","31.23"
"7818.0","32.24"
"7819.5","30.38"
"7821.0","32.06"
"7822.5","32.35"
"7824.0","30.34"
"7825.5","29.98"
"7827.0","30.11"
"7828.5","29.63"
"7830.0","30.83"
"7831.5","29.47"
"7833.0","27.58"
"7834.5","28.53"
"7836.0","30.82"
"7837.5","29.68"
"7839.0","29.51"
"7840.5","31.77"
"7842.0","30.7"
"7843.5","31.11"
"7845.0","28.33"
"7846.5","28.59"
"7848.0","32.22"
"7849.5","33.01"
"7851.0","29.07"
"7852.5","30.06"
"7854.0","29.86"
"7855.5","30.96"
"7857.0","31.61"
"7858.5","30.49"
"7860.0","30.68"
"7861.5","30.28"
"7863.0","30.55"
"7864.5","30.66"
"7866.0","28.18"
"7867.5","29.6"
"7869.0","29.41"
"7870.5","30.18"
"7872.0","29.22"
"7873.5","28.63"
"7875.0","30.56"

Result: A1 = 29.47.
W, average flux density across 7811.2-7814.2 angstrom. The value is 31.6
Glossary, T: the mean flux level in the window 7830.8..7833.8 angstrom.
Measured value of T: 28.5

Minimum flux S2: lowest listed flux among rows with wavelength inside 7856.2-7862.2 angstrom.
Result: 30.28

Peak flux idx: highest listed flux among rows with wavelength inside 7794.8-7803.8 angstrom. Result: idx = 33.46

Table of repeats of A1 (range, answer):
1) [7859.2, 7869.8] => 28.18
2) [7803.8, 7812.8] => 29.83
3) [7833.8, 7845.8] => 28.33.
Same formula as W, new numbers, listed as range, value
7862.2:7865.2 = 30.6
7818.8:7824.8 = 31.3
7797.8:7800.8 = 31.3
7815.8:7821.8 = 31.5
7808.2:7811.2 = 30.4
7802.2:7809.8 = 31.8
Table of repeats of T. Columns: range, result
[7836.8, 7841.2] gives 30.3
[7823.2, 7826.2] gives 30.2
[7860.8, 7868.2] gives 29.9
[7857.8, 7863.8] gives 30.5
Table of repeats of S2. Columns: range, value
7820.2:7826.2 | 29.98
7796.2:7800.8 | 29.33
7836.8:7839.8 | 29.51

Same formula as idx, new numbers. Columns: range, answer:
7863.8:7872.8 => 30.66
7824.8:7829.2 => 30.11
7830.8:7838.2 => 30.82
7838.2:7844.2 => 31.77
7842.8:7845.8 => 31.11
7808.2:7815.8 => 32.89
